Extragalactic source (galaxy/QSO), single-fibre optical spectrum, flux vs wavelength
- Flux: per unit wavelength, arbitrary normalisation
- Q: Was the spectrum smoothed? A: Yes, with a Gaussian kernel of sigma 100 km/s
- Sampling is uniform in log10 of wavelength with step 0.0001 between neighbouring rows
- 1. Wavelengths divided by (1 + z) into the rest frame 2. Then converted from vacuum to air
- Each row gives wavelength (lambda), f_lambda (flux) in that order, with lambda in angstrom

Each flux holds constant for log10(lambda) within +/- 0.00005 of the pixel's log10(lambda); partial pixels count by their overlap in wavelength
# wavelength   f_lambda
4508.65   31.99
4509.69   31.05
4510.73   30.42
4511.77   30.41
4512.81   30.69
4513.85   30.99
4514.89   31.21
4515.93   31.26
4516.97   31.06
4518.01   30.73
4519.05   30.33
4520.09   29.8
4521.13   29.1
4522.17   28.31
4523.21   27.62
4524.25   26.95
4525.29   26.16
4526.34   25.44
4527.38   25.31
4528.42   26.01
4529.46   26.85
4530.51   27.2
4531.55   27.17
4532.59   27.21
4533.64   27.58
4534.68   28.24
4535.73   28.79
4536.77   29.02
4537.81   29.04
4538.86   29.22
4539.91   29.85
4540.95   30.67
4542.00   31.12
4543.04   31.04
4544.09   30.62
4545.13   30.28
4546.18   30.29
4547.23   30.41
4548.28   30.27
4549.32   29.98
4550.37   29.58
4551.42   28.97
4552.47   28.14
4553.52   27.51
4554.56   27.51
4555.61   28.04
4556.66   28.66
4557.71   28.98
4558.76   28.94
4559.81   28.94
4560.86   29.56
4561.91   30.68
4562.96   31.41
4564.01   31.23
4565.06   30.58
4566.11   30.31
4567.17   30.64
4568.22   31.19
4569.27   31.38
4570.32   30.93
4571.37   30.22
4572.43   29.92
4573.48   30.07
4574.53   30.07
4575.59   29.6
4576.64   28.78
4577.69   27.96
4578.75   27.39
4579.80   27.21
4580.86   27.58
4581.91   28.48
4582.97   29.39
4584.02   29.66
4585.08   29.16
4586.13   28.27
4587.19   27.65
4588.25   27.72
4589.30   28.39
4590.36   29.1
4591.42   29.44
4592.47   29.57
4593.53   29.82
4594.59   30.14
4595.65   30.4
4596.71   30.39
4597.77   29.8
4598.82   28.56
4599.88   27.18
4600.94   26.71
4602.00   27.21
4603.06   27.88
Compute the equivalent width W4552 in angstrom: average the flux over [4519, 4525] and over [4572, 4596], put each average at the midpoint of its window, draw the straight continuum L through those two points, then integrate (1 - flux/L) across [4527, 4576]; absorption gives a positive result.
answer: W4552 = -1.11 angstrom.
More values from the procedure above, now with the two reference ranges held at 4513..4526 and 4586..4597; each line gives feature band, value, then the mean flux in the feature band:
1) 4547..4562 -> 0.2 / 29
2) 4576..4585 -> 0.3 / 28.4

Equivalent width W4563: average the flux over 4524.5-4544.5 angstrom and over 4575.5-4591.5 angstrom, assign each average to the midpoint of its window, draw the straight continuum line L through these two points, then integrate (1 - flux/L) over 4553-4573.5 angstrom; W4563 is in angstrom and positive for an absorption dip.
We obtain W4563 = -1.1 angstrom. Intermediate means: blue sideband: 28.2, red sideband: 28.4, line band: 29.8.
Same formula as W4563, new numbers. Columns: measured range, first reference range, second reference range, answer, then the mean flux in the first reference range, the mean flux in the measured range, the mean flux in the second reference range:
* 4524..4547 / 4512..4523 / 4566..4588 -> 1.19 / 30.3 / 28.4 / 29.3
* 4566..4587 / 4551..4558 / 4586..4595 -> -0.53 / 28.2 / 29.4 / 28.9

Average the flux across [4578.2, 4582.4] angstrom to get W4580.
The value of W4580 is 27.6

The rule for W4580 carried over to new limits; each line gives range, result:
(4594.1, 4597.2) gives 30.3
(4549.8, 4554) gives 28.5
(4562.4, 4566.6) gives 30.9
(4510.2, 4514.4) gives 30.6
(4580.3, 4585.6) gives 28.8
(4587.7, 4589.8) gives 28.1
